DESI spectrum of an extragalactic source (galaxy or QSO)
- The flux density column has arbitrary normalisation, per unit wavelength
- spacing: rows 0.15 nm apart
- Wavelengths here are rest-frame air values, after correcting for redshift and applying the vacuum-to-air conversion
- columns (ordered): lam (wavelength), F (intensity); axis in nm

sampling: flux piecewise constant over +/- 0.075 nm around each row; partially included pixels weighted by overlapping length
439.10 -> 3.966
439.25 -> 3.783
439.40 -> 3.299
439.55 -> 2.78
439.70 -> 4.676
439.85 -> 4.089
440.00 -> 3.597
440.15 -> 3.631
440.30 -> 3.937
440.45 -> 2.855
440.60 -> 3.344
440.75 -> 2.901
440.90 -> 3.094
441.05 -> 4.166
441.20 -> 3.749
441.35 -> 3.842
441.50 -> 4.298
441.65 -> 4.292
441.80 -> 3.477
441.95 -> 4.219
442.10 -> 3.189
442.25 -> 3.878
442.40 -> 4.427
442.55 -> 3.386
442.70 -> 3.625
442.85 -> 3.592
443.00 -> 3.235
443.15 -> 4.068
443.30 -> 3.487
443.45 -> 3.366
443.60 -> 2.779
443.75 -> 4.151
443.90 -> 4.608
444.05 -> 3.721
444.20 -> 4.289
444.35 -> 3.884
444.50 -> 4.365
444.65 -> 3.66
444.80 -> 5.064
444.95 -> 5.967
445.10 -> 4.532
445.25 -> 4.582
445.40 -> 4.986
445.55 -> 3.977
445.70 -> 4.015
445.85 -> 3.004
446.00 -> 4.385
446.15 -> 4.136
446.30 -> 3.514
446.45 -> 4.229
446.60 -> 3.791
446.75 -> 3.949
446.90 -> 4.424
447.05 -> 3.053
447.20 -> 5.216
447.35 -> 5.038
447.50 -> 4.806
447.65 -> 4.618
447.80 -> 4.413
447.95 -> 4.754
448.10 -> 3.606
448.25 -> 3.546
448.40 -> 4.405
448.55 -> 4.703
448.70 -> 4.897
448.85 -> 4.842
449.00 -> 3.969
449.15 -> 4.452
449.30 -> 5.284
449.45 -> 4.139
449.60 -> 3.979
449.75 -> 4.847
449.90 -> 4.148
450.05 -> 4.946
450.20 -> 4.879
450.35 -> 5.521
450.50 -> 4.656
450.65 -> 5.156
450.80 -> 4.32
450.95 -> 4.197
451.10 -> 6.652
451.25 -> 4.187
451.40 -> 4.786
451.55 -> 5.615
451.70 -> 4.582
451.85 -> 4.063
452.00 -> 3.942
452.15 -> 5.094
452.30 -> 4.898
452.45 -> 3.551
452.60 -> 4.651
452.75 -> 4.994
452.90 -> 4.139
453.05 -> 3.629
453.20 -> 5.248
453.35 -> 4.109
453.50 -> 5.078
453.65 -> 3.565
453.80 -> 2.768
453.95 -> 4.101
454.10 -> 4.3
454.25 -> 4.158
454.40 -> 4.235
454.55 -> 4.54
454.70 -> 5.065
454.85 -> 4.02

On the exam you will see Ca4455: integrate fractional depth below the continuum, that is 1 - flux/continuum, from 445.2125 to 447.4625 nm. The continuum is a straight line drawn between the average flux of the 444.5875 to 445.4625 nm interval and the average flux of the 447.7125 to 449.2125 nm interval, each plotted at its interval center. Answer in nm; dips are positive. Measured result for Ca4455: 0.233 nm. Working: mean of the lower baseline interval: 4.81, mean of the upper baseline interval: 4.36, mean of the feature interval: 4.16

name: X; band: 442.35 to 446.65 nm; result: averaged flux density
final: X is 4.03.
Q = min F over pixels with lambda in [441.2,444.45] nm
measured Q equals 2.779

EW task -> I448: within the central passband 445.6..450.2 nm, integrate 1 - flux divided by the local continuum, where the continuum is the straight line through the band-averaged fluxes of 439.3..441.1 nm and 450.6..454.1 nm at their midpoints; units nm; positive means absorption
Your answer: -0.20 nm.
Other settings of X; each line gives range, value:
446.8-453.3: 4.57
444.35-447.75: 4.32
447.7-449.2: 4.36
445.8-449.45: 4.3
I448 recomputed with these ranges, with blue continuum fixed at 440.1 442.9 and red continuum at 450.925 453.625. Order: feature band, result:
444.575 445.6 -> -0.18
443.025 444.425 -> 0.03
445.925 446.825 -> 0.02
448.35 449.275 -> -0.06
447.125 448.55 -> -0.09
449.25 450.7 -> -0.10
